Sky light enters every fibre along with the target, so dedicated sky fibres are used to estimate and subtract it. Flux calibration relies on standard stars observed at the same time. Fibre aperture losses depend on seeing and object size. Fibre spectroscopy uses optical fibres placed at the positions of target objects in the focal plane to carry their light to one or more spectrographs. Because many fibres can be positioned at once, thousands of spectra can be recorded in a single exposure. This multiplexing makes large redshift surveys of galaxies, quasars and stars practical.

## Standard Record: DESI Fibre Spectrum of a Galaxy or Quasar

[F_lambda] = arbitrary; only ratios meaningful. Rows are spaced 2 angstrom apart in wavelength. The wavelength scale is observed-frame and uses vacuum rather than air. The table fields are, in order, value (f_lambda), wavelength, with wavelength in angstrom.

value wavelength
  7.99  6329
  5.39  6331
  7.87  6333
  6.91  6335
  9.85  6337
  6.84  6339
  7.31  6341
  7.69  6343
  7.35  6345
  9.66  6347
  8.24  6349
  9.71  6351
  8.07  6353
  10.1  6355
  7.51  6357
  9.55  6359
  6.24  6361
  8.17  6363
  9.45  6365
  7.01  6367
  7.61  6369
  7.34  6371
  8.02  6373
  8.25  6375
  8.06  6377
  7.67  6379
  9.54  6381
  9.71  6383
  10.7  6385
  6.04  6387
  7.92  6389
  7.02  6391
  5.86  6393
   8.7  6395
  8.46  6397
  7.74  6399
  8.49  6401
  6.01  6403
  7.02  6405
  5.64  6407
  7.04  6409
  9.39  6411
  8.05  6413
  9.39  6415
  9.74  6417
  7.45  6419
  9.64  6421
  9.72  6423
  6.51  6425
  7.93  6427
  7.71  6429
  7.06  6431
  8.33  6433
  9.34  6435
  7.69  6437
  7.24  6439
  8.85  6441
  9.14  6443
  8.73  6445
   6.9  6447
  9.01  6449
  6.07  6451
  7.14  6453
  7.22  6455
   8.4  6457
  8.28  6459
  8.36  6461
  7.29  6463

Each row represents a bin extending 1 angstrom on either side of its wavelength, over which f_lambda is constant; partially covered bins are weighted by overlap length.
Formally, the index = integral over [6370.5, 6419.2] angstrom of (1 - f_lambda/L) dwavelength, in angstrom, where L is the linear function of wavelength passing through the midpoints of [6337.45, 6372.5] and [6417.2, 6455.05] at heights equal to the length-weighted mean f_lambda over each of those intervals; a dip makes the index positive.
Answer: 0.62 angstrom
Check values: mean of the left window 8.13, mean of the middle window 7.99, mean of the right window 8.04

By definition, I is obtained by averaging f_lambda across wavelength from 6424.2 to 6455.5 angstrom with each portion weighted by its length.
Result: 7.82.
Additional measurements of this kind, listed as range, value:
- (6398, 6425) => 8.04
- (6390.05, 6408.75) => 7.21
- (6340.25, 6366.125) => 8.39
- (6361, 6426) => 8.01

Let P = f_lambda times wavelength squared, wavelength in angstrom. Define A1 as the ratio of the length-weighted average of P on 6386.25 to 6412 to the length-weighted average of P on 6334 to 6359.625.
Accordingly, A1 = 0.89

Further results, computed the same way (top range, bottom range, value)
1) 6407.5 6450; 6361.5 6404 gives 1.06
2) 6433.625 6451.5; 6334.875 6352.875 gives 1.02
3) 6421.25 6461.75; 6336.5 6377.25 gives 1.01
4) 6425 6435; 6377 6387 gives 0.89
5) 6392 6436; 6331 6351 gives 1.03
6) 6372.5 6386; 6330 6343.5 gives 1.22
